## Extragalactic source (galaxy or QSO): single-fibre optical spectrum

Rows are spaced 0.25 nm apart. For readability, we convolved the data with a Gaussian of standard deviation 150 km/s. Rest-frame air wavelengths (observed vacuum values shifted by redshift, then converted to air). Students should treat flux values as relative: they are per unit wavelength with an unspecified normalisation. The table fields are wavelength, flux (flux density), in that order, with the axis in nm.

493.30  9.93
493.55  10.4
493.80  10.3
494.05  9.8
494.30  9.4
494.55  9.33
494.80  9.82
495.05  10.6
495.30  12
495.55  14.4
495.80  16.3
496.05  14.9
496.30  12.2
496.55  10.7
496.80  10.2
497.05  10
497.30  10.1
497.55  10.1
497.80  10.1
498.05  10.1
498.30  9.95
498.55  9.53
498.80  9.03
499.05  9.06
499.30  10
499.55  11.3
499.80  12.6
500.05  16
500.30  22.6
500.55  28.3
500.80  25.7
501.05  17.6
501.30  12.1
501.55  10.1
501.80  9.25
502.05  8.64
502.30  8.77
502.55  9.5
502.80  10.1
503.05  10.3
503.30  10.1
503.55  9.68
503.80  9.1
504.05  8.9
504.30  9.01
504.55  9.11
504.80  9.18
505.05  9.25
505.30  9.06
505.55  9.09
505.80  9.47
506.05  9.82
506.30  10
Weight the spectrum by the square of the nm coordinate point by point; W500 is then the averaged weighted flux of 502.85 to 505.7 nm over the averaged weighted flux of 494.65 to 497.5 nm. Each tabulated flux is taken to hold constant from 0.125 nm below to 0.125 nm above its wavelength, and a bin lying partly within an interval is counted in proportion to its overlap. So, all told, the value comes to 0.8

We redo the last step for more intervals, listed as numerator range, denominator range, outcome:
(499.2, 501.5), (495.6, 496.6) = 1.27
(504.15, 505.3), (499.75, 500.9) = 0.43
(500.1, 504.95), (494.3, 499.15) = 1.17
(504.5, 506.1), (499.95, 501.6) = 0.49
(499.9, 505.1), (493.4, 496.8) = 1.13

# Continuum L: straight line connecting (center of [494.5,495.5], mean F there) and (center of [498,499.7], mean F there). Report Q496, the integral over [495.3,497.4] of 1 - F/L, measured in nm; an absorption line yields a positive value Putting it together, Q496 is -0.37 nm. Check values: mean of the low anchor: 10.8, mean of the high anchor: 9.88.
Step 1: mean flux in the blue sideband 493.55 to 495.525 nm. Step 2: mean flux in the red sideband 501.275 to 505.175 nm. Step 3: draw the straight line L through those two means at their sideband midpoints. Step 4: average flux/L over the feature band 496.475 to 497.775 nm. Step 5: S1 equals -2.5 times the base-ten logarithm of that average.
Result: -0.01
